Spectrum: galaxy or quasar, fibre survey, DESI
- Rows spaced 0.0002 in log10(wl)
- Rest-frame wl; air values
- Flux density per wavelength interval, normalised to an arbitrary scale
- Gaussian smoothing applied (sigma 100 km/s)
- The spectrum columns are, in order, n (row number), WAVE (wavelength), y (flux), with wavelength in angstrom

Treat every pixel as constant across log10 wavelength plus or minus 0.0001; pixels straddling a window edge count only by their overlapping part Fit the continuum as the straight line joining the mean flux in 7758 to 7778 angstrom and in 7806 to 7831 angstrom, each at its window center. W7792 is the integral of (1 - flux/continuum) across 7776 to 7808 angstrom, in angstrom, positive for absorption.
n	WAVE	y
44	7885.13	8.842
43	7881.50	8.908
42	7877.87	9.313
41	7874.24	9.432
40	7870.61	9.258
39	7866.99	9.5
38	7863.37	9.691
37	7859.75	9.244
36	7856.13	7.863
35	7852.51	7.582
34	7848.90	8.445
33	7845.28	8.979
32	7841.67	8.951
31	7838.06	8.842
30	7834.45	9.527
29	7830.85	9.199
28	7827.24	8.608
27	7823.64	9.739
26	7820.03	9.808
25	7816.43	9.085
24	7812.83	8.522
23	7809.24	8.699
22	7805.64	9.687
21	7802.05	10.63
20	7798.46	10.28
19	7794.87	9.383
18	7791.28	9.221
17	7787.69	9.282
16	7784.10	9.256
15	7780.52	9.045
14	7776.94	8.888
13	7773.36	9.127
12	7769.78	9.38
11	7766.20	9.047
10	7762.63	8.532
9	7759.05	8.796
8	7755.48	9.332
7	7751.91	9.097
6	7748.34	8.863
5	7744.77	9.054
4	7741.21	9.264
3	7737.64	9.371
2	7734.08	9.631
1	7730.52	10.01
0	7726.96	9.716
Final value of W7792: -1.7 angstrom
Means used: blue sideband 8.97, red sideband 9.12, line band 9.52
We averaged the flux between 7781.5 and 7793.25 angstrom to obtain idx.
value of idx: 9.24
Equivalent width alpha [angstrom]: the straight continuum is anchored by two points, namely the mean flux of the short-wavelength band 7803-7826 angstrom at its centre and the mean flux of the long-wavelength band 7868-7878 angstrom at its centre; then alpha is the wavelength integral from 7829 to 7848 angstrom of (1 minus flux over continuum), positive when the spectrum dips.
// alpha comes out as 0.5 angstrom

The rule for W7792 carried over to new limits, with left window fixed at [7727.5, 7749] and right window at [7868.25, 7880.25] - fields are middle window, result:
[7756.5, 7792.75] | 1.25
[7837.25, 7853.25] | 1.25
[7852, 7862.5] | 1.00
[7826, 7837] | 0.27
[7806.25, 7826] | 0.36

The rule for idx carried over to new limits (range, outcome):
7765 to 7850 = 9.24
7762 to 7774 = 9.06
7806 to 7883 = 9.02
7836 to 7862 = 8.59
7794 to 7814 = 9.58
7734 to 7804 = 9.27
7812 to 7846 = 9.15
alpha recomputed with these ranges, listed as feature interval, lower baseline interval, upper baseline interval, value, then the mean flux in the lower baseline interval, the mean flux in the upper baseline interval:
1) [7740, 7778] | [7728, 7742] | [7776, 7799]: 1.7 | 9.6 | 9.3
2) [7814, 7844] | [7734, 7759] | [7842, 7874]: -0.9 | 9.17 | 8.86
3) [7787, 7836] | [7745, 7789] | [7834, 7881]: -2.2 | 9.05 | 8.95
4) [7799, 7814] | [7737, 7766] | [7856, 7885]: -0.6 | 9.03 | 9.21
